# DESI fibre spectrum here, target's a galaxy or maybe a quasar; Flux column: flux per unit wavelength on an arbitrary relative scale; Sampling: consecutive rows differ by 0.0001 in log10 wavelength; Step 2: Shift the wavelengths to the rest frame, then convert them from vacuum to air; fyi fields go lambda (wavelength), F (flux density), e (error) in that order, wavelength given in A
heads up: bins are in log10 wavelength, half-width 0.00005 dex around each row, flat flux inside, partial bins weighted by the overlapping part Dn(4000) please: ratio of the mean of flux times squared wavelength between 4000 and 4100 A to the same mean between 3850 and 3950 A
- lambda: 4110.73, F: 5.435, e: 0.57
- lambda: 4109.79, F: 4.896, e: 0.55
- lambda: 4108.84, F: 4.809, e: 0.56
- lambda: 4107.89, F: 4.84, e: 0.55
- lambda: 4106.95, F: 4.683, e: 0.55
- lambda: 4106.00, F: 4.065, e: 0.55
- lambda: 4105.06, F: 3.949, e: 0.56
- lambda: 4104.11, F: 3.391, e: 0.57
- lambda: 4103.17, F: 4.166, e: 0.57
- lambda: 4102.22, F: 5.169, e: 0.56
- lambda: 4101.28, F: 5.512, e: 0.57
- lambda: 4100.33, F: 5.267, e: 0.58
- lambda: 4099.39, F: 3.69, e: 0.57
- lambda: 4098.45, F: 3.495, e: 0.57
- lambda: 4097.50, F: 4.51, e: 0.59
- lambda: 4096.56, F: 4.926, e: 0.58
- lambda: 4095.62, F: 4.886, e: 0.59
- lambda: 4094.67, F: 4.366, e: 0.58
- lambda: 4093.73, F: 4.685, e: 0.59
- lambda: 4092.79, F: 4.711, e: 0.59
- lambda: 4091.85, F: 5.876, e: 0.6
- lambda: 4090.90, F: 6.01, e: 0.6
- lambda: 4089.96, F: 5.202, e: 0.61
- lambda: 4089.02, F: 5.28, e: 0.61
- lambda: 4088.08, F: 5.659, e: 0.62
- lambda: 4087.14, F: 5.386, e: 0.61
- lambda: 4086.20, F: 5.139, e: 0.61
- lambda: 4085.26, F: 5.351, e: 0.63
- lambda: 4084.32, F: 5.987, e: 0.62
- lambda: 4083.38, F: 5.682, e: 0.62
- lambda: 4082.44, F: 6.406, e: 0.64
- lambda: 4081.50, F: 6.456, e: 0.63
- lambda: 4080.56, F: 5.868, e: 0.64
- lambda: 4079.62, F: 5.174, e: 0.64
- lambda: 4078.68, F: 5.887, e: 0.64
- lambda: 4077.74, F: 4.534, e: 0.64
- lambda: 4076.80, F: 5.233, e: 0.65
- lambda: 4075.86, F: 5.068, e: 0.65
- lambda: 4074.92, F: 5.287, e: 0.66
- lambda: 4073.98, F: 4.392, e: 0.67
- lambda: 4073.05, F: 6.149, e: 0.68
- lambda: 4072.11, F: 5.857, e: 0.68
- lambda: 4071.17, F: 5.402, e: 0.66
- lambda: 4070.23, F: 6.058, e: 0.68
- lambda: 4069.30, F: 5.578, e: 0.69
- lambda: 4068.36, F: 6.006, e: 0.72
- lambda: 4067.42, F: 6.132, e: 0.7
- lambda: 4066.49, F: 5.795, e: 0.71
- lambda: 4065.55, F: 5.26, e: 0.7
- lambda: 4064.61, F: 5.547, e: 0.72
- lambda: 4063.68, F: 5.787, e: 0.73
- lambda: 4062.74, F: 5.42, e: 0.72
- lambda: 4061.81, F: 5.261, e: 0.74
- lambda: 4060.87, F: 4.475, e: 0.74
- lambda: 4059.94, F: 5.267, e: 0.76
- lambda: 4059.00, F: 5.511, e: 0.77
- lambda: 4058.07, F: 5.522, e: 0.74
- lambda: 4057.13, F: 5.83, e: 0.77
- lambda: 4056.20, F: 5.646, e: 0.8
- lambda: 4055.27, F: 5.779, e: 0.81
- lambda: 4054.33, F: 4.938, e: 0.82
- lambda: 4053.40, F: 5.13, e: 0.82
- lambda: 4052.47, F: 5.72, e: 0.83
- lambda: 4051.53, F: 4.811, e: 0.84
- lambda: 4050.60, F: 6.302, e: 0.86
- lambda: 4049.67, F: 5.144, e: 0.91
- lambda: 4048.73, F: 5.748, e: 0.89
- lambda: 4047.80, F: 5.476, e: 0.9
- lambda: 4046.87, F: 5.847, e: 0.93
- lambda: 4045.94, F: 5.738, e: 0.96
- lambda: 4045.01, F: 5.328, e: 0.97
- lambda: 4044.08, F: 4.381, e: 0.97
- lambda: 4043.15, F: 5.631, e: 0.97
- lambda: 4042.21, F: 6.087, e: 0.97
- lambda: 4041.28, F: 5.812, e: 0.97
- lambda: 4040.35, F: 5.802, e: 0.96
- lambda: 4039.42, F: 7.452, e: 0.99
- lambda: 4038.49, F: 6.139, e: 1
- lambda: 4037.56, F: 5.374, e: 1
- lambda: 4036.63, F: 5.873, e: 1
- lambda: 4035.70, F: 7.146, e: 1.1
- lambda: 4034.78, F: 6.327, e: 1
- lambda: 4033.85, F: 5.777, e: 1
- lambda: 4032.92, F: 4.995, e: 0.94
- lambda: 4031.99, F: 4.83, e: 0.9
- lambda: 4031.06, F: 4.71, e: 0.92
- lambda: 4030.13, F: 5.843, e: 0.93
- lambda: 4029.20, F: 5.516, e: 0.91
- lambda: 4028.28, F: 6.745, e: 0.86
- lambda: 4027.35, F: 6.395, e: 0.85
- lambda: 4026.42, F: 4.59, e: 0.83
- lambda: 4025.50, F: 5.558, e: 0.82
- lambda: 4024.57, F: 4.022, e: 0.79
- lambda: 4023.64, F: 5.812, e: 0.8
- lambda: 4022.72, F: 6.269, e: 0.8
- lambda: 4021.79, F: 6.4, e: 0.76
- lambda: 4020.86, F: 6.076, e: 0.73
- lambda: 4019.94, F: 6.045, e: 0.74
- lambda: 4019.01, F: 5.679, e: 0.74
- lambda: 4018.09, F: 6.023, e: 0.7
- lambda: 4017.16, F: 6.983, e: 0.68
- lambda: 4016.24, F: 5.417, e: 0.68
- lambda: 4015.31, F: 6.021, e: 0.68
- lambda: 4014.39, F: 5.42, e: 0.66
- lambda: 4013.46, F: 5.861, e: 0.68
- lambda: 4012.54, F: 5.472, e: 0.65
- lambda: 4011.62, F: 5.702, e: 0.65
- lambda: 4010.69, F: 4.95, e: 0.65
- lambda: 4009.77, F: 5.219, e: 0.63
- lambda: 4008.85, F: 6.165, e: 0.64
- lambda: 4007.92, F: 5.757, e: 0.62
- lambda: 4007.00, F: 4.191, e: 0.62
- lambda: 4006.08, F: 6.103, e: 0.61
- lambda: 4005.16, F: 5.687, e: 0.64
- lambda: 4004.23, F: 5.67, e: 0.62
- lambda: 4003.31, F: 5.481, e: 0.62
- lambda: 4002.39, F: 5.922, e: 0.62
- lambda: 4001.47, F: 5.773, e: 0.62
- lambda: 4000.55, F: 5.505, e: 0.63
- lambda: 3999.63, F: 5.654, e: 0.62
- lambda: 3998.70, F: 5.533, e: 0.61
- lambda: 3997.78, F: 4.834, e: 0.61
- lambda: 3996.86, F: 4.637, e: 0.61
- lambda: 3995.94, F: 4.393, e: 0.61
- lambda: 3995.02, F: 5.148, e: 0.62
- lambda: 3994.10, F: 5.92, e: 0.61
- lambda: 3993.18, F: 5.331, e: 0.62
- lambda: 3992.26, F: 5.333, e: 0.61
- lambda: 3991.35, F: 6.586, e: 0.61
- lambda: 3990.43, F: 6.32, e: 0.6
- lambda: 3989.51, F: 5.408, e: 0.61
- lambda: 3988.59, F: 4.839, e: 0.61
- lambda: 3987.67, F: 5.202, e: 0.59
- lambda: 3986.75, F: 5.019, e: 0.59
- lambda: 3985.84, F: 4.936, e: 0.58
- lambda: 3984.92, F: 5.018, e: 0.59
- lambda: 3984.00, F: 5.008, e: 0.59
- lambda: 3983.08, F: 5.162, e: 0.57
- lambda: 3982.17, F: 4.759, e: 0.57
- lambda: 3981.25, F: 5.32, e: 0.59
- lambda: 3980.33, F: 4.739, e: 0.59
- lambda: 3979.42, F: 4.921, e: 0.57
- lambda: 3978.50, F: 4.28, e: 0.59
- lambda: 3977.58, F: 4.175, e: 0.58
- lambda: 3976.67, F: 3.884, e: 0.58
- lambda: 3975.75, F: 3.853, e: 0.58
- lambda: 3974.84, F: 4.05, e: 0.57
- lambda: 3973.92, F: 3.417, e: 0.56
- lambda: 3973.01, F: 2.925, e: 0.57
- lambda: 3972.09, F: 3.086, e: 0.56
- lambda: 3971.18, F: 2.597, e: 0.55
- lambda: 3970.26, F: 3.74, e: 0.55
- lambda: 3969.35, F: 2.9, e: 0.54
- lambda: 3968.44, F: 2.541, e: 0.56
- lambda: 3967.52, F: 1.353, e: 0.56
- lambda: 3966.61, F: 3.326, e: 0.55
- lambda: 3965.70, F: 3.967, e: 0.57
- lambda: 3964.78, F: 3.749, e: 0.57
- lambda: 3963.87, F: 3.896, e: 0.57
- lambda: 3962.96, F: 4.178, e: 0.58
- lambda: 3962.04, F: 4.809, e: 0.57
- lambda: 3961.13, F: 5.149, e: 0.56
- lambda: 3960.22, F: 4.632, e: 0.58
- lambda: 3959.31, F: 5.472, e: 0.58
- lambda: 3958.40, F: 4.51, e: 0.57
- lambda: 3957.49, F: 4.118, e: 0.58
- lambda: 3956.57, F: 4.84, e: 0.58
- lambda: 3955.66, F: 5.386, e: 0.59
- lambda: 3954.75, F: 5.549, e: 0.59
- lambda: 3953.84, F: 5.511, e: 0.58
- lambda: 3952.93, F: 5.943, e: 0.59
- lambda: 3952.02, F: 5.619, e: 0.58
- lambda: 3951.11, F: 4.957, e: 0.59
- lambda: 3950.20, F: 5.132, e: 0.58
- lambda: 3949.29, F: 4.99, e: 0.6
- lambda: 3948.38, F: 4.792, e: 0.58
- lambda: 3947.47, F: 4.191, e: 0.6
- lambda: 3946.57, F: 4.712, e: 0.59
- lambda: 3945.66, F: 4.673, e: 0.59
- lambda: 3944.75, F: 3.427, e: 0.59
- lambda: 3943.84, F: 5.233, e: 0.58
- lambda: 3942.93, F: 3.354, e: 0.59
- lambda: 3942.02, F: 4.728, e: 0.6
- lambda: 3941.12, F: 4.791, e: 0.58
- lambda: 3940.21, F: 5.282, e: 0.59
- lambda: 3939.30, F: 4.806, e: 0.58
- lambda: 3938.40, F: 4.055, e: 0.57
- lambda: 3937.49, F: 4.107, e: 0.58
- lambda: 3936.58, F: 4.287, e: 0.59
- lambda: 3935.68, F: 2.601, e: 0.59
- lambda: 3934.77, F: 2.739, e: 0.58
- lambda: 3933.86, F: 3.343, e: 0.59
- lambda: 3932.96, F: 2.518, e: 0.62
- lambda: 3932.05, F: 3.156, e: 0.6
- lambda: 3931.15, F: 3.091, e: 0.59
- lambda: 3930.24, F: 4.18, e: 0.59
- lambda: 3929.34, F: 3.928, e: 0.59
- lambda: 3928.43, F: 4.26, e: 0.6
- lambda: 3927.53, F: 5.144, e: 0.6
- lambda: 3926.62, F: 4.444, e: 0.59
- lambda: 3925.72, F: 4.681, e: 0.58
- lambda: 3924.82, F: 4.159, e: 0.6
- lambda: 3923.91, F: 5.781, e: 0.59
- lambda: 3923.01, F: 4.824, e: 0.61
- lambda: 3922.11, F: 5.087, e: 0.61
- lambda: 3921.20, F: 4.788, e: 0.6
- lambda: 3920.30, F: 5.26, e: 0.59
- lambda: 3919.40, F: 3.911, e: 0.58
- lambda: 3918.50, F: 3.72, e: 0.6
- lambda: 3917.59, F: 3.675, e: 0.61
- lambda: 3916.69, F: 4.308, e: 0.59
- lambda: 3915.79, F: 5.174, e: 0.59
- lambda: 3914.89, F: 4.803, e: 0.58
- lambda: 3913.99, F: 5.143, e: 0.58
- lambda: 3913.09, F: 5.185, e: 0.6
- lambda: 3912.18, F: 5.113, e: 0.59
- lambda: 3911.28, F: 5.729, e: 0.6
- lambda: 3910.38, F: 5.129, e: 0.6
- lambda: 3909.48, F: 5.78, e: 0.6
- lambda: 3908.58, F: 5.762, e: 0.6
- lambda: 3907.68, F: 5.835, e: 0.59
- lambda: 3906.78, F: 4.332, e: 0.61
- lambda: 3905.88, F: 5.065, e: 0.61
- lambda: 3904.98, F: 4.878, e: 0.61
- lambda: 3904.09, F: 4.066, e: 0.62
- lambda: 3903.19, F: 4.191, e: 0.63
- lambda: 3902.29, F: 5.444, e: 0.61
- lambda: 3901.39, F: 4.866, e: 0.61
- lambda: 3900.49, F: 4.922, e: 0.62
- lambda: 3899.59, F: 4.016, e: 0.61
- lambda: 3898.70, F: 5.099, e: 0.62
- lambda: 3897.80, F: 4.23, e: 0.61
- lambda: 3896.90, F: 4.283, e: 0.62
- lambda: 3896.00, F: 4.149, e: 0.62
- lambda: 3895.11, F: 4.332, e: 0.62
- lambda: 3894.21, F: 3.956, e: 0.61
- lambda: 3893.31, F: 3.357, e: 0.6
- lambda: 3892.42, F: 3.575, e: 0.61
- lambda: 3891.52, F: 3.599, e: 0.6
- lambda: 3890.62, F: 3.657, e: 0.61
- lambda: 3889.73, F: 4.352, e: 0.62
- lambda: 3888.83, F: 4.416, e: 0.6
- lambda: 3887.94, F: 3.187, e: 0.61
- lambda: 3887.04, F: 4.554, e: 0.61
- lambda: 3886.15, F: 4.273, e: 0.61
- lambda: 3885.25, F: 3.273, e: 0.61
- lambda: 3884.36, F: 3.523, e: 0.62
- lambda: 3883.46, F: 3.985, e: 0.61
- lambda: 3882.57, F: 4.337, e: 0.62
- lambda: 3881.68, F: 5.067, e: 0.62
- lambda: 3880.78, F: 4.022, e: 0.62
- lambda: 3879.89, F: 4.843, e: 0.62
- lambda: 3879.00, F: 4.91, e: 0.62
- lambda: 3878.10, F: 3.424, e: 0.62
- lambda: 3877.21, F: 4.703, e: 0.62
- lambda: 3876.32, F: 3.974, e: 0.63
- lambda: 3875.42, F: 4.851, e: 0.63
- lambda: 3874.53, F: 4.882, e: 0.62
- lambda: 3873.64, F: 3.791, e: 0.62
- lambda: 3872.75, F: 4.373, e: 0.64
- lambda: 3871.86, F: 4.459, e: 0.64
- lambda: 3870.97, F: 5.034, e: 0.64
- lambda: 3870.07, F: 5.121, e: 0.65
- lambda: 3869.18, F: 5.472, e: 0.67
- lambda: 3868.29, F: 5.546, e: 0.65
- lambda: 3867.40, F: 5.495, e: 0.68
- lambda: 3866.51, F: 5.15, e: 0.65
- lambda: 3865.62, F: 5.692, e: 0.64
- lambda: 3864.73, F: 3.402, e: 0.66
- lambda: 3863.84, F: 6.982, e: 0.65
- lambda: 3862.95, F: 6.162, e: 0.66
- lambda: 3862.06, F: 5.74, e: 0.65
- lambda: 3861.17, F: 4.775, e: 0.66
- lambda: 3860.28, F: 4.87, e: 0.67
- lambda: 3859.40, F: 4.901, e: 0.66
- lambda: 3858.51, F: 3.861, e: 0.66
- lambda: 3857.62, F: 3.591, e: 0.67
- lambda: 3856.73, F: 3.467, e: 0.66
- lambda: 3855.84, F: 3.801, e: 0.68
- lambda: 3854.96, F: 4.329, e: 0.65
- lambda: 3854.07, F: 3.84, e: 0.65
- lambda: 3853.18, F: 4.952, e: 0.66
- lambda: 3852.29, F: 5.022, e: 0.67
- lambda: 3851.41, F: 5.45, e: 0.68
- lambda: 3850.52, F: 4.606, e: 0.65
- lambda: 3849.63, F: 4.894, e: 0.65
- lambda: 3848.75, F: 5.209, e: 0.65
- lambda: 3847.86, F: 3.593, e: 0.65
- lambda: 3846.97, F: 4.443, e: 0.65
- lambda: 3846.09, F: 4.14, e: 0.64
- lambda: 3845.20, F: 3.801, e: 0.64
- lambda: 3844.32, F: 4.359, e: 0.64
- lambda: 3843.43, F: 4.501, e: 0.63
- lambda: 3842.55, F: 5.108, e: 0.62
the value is 1.33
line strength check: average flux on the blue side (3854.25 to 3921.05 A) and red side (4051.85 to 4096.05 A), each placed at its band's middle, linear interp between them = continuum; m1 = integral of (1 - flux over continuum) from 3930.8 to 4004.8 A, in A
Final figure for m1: 6.4 A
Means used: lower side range 4.58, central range 4.53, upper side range 5.46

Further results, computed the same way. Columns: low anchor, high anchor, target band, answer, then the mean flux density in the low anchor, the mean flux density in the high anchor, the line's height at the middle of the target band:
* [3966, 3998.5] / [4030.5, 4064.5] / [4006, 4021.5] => -2.2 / 4.44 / 5.58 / 4.99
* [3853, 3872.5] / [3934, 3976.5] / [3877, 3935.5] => 2.0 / 4.84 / 4.21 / 4.54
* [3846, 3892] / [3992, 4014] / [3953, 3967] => 1.3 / 4.54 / 5.43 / 5.14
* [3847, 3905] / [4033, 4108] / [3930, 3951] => 3.0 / 4.5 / 5.38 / 4.79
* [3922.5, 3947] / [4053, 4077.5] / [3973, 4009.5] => -2.8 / 4.16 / 5.47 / 4.73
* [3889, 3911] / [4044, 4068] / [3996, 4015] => -1.0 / 4.55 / 5.47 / 5.17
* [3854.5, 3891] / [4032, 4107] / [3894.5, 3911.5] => -0.6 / 4.54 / 5.38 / 4.67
